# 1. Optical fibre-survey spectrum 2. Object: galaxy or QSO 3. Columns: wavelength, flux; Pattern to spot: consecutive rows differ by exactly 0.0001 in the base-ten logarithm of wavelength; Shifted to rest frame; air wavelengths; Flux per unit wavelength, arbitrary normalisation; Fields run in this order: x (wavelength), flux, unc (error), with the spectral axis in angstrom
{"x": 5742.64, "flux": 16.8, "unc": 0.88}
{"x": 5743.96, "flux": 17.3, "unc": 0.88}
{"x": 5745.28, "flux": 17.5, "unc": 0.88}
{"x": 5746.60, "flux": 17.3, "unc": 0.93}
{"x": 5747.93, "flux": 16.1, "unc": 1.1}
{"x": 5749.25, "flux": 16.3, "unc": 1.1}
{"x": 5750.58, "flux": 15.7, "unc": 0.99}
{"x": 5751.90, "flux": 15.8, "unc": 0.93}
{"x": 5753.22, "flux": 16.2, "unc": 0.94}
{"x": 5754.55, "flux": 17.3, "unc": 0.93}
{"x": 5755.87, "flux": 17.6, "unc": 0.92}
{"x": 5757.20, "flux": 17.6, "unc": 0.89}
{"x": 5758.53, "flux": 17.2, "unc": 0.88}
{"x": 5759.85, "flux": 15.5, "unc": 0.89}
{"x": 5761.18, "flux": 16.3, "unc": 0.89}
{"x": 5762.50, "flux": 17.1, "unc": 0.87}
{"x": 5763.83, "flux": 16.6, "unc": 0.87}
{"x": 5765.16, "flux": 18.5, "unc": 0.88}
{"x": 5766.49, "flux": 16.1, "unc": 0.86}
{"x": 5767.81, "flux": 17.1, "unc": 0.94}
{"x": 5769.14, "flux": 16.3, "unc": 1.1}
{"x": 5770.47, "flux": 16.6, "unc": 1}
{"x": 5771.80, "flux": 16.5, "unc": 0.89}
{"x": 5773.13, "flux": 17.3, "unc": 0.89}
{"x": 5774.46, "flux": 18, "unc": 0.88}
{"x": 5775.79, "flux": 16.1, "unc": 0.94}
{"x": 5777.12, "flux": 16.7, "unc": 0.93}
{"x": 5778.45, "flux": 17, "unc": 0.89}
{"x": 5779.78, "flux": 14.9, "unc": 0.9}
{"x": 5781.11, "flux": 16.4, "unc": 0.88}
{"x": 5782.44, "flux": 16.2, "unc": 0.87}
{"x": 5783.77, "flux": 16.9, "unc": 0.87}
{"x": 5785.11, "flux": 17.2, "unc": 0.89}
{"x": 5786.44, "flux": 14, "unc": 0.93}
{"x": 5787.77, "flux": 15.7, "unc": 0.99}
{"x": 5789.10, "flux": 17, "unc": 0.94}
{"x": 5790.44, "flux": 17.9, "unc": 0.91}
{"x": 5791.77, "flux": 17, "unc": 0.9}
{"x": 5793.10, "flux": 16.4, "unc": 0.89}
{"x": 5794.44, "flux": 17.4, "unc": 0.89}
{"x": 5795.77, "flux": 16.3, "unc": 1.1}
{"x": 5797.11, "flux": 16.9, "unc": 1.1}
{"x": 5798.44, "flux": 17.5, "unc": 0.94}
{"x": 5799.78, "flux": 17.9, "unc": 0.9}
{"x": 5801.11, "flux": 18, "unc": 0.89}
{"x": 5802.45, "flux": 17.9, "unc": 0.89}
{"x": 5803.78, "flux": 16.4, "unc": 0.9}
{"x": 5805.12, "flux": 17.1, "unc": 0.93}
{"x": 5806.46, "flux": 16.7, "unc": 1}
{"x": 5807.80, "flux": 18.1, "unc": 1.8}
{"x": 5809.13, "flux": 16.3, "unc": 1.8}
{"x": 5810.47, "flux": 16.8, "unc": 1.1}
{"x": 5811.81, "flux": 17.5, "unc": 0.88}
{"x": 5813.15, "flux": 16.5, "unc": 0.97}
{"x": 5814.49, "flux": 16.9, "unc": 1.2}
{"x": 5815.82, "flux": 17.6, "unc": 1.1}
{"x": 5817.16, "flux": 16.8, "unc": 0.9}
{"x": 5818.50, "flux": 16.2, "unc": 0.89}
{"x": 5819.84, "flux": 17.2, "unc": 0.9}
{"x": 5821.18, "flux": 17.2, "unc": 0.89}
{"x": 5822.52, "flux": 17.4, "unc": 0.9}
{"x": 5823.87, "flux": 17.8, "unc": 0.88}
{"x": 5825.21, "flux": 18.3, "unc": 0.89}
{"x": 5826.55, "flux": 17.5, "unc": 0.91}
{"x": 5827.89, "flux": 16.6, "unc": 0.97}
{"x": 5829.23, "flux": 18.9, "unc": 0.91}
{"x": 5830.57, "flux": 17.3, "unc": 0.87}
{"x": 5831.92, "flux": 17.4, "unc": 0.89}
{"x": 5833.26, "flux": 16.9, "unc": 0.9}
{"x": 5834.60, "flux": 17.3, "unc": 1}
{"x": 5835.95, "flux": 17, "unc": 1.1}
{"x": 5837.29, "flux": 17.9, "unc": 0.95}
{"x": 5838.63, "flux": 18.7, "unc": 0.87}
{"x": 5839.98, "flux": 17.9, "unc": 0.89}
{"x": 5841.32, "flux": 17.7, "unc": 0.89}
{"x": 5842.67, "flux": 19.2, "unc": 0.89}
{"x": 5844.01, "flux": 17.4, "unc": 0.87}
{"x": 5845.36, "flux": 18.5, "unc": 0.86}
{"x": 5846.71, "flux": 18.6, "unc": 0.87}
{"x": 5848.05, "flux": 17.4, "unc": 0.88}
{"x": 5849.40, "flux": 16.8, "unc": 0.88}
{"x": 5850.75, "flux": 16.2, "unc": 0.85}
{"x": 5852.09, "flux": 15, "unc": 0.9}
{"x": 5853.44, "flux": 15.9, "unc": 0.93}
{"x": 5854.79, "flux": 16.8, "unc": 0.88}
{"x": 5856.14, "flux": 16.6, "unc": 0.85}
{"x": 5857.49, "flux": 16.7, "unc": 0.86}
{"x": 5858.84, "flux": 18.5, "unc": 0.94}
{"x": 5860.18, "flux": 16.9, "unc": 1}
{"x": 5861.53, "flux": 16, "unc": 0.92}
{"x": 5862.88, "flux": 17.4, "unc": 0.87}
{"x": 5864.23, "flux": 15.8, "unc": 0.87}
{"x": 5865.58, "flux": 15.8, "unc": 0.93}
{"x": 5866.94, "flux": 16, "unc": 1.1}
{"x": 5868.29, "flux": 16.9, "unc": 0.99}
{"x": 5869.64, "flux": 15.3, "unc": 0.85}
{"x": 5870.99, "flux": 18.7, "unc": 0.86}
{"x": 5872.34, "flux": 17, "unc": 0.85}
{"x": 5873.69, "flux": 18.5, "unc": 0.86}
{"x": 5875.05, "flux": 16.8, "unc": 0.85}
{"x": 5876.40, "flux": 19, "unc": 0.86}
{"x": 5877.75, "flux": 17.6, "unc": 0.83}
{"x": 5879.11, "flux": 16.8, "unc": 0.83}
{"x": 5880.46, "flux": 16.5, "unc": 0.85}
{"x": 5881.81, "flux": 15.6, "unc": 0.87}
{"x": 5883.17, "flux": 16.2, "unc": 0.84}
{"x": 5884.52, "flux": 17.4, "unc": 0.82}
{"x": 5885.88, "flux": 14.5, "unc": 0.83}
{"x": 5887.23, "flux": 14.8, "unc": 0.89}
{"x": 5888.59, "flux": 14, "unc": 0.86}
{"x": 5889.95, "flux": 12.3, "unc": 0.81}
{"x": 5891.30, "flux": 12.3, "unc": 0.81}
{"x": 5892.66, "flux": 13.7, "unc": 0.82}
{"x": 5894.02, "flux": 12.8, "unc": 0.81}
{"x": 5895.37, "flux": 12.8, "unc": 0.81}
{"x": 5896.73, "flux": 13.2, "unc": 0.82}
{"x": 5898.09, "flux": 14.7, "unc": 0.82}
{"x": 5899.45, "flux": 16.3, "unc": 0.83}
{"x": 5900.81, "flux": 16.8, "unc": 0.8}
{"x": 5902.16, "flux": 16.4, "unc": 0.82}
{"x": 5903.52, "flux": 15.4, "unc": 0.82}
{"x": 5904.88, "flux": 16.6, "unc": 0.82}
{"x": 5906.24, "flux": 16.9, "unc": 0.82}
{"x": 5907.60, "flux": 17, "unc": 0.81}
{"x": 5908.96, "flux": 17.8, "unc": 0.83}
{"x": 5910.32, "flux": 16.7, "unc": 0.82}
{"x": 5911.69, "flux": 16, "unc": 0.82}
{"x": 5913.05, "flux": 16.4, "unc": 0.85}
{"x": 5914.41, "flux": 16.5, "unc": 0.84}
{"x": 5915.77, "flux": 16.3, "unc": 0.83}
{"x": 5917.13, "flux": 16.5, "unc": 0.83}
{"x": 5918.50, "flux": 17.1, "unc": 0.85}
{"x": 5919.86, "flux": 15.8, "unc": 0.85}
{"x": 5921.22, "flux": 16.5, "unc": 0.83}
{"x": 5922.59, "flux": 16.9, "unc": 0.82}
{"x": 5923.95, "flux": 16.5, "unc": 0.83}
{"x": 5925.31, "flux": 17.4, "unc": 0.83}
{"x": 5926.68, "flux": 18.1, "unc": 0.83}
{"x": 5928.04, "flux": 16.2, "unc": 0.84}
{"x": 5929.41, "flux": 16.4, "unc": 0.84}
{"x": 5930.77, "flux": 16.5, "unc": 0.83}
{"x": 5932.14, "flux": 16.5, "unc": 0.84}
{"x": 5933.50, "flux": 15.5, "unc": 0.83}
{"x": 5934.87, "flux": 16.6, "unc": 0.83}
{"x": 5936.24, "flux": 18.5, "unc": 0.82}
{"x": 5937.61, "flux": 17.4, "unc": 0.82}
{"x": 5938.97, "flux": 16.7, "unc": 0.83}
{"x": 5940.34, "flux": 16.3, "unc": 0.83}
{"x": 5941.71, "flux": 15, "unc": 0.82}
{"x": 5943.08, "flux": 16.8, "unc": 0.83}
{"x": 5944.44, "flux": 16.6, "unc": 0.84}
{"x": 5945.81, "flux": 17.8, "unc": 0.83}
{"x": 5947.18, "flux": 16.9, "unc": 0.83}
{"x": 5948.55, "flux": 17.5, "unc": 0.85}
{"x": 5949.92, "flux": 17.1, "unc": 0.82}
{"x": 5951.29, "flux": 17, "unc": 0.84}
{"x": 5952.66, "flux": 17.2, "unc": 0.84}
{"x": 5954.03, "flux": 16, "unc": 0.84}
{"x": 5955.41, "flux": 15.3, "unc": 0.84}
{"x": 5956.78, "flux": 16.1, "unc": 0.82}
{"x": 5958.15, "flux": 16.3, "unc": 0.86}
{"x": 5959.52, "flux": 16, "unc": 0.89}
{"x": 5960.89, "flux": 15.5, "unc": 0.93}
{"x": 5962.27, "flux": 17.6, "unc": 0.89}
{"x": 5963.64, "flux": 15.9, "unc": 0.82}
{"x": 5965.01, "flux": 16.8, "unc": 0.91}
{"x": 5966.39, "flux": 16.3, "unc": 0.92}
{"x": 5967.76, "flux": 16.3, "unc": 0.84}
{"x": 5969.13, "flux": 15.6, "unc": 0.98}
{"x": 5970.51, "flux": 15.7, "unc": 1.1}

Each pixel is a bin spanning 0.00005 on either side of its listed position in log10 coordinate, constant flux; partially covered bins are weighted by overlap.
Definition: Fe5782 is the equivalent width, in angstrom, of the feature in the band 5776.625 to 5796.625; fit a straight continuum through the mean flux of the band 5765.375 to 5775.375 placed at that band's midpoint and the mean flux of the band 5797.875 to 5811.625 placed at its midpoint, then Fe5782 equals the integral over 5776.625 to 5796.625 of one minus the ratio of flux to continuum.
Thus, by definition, 0.7 angstrom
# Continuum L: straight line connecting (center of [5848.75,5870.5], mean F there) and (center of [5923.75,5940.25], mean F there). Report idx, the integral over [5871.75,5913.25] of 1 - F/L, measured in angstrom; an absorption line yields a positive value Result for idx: 2.2 angstrom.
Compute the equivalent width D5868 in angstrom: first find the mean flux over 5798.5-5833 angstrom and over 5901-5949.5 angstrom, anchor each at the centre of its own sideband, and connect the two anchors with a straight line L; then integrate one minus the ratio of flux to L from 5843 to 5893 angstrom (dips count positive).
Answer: 1.7 angstrom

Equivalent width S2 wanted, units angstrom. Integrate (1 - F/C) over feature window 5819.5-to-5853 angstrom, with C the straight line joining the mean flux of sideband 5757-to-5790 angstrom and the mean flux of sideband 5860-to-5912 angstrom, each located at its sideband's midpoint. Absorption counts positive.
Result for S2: -2.7 angstrom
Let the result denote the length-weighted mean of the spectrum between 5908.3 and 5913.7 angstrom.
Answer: 16.7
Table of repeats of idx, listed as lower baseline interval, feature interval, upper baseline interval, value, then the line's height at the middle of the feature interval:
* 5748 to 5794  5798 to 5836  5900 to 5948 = -1.48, 16.6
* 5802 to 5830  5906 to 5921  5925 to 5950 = 0.24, 16.9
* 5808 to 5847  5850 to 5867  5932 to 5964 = 0.80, 17.3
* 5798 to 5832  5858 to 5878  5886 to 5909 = -1.72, 15.7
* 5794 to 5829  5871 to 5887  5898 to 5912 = -0.21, 16.7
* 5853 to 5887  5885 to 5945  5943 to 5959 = 2.91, 16.7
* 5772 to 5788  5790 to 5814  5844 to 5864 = -0.85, 16.6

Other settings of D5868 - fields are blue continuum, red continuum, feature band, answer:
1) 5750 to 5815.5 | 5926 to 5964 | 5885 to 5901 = 2.6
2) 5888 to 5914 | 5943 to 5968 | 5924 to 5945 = -0.9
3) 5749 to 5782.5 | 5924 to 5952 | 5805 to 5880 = -2.1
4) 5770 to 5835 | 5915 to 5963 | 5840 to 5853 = -0.4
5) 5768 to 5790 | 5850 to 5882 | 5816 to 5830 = -0.7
